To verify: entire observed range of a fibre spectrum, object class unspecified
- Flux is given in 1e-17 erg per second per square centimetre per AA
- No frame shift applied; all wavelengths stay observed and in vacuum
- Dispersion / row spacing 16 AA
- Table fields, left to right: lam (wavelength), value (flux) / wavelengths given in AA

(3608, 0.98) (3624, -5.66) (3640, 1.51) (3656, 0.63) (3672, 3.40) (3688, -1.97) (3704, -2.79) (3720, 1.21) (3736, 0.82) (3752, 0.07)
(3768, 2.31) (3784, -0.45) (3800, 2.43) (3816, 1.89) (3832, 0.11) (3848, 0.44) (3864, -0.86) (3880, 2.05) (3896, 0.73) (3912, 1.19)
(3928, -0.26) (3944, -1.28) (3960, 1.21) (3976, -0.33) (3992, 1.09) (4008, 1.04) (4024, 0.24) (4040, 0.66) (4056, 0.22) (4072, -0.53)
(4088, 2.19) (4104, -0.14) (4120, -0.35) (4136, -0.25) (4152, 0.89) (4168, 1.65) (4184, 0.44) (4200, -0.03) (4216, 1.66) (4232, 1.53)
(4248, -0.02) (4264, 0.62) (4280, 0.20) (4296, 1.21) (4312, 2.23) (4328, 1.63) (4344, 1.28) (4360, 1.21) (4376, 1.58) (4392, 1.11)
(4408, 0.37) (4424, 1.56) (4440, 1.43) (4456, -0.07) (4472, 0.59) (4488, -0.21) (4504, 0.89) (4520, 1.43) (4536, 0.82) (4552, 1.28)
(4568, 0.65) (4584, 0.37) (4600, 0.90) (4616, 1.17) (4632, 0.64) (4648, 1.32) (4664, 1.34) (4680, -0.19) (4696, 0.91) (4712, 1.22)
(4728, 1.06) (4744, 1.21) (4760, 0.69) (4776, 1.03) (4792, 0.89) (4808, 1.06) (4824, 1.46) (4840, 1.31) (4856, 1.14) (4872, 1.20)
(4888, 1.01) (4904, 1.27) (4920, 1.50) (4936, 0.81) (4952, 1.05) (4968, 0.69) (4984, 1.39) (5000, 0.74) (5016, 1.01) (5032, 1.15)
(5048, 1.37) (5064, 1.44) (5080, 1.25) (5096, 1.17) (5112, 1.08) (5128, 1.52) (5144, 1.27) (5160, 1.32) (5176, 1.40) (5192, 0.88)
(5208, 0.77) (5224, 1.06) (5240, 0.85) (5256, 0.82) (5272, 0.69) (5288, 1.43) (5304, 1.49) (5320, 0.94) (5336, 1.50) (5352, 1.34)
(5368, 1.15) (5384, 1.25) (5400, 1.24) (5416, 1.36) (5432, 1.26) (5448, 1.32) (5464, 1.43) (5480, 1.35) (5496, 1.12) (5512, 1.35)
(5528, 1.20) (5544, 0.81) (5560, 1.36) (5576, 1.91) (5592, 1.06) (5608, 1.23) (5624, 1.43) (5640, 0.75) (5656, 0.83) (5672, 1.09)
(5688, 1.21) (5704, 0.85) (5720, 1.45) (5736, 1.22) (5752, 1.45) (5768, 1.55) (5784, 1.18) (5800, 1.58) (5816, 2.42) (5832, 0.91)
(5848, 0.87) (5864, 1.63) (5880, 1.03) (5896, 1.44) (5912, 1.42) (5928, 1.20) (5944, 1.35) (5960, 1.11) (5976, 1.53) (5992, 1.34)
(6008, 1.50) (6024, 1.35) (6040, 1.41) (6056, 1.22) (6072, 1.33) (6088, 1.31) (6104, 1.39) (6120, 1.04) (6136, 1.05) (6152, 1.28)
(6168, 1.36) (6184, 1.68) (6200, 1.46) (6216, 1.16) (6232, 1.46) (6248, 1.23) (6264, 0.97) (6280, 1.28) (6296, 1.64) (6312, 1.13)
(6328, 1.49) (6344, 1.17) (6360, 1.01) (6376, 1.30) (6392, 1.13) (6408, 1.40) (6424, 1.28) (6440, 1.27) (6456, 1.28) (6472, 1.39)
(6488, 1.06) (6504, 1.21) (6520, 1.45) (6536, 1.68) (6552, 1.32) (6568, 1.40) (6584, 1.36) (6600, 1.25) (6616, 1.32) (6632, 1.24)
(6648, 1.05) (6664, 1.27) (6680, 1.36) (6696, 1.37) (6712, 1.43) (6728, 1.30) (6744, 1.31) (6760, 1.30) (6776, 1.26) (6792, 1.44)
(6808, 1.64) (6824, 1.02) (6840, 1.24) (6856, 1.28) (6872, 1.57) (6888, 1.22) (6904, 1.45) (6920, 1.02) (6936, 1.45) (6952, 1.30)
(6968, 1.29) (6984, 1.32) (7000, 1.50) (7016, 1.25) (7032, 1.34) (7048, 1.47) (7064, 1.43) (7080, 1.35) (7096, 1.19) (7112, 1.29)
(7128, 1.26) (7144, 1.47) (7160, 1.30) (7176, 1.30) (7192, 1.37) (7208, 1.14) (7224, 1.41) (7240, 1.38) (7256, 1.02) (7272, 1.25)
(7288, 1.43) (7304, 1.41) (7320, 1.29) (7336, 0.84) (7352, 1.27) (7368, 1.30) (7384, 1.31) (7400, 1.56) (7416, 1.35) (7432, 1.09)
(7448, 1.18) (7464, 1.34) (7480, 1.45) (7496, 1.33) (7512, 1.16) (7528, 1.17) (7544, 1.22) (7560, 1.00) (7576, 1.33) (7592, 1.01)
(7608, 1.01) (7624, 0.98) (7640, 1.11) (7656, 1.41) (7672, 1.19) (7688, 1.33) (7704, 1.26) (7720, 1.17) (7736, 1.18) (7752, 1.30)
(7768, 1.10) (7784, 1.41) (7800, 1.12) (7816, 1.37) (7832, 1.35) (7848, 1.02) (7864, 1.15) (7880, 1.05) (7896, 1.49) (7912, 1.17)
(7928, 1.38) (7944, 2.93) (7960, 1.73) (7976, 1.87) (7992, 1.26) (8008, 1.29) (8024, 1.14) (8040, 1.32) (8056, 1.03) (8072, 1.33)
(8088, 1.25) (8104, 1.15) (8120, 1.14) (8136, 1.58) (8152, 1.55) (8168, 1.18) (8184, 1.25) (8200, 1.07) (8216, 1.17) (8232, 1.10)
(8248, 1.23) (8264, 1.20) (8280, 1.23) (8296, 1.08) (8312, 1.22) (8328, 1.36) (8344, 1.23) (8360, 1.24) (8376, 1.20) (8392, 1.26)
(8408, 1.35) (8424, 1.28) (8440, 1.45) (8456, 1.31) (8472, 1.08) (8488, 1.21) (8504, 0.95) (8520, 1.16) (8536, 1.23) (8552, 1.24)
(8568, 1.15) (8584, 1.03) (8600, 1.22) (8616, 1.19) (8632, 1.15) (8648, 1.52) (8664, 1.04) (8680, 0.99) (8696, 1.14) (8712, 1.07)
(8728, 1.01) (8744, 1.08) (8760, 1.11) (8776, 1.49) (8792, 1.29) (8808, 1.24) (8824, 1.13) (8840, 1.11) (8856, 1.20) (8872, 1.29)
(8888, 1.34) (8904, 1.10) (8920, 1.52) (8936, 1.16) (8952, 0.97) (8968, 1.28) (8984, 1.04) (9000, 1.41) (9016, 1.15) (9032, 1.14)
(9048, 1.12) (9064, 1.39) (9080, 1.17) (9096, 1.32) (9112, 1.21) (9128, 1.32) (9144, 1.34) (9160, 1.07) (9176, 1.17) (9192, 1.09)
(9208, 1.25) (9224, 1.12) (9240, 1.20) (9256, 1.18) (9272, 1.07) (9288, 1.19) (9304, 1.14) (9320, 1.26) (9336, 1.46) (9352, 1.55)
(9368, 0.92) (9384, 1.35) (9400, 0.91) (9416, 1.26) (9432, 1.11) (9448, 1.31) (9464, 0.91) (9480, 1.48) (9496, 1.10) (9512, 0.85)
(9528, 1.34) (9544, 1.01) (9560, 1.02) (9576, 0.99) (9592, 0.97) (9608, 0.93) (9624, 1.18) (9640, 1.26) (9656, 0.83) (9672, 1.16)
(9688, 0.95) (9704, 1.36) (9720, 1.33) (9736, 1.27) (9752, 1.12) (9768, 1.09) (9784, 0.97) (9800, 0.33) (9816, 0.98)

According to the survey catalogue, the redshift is 0.21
